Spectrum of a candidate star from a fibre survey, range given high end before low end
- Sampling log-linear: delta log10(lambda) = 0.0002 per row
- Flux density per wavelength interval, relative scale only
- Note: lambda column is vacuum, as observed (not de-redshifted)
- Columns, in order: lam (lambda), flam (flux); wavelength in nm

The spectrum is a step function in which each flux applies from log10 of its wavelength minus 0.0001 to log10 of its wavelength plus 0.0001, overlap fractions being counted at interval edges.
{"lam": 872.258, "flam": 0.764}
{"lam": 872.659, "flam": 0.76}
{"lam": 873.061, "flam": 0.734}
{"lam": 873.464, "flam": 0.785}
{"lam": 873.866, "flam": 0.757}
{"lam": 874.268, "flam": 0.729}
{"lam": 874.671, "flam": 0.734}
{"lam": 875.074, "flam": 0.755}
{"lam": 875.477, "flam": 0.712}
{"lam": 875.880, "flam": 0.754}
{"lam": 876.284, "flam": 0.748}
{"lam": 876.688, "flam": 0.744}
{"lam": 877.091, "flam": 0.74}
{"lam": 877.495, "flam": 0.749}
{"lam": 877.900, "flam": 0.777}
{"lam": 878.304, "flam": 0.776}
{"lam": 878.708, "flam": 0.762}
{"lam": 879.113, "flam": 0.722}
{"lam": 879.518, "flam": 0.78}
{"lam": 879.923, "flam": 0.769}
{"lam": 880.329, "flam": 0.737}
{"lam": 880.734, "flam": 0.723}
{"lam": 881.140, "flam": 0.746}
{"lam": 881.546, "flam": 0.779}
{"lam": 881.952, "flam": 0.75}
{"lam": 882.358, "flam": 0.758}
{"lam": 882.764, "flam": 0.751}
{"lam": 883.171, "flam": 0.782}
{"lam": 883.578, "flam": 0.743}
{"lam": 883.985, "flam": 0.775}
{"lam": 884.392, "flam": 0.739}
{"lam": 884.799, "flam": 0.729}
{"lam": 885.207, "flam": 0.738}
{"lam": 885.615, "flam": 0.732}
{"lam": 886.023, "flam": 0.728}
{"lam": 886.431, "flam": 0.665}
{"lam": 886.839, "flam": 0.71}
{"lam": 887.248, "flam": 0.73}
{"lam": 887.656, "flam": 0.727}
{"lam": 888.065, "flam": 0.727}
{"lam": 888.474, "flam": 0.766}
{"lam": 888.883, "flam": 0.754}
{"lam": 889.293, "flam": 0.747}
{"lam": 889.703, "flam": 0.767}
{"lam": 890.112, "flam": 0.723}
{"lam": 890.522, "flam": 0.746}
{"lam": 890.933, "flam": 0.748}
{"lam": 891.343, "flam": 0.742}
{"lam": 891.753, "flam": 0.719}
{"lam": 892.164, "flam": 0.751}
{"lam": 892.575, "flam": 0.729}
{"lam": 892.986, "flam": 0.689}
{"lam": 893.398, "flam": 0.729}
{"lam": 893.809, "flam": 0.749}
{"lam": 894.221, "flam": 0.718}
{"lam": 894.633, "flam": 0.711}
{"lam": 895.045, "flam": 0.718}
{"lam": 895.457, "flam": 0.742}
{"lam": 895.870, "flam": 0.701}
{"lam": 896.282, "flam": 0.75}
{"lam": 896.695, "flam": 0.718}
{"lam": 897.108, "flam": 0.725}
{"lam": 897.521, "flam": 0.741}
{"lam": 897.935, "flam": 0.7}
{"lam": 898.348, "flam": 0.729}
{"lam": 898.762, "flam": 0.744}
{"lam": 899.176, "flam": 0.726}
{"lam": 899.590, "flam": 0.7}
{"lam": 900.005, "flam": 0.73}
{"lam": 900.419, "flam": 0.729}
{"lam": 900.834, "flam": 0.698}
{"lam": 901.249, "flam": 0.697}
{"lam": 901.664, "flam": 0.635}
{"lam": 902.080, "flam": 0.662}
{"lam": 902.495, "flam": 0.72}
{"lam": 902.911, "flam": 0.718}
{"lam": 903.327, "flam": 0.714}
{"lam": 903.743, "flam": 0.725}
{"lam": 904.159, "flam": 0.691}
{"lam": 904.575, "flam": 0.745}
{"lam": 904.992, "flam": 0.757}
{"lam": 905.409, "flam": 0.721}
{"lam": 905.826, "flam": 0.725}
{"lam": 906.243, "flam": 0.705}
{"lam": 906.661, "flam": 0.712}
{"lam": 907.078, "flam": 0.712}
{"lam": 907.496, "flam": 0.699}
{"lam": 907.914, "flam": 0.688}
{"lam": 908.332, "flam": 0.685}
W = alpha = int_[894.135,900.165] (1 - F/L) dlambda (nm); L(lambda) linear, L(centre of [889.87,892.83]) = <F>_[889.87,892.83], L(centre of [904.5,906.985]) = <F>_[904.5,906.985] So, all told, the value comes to 0.07 nm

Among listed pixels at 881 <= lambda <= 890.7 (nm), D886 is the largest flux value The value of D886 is 0.782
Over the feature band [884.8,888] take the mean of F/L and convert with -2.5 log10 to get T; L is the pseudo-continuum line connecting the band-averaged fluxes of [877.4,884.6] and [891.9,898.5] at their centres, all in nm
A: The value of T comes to 0.04 mag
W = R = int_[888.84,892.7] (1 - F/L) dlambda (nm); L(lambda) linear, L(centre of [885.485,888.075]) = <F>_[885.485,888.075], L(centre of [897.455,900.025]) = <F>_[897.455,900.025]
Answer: -0.13 nm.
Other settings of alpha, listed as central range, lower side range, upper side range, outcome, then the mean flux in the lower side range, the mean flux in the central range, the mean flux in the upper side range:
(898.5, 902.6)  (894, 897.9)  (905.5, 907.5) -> 0.08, 0.724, 0.704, 0.712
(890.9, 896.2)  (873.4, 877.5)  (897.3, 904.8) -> -0.04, 0.745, 0.727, 0.711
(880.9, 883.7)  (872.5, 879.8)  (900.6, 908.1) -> -0.06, 0.751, 0.758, 0.707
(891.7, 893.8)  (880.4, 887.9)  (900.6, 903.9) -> -0.02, 0.739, 0.726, 0.696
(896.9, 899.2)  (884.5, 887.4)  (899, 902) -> -0.08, 0.719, 0.728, 0.7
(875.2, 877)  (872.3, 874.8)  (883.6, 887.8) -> 0.02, 0.751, 0.74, 0.728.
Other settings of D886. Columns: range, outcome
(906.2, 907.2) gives 0.712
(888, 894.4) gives 0.767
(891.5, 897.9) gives 0.751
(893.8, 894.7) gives 0.749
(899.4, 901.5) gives 0.73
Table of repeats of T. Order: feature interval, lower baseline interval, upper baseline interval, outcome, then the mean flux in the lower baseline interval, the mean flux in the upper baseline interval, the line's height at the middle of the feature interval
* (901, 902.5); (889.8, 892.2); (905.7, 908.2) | 0.067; 0.739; 0.706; 0.716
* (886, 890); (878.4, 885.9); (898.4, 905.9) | 0.011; 0.751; 0.713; 0.74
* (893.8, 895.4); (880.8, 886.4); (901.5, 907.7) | 0.007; 0.747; 0.71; 0.727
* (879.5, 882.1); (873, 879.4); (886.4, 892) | -0.012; 0.749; 0.736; 0.745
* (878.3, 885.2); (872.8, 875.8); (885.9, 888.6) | -0.033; 0.744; 0.721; 0.731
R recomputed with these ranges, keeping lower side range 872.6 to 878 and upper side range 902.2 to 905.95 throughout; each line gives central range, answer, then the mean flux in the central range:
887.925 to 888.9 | -0.018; 0.75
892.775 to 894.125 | 0.018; 0.722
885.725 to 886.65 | 0.047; 0.701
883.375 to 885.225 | -0.014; 0.746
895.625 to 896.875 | 0.010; 0.724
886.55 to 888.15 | 0.037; 0.72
